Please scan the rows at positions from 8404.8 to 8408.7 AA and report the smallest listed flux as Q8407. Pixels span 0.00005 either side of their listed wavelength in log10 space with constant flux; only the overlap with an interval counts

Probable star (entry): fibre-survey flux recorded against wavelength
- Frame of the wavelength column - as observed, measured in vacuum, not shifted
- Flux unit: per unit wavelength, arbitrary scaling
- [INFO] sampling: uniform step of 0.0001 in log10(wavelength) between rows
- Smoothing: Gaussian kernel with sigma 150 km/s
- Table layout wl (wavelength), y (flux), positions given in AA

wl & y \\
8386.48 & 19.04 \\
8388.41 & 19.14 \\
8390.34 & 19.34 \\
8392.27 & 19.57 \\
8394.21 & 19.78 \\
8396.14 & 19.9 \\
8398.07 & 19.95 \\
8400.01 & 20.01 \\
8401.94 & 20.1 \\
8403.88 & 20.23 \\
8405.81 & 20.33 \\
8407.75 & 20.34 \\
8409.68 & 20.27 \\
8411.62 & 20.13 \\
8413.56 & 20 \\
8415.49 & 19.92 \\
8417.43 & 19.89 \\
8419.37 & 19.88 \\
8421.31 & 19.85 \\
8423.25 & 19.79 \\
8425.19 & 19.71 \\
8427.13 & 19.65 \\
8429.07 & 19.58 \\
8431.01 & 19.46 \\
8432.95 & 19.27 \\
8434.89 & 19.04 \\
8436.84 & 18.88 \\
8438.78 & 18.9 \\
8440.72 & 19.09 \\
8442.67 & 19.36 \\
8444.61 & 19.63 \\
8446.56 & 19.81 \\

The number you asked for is 20.33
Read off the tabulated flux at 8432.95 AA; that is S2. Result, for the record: 19.27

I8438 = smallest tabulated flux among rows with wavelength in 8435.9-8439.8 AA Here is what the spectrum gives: 18.88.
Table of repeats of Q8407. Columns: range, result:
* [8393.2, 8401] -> 19.78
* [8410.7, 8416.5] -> 19.92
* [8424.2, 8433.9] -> 19.27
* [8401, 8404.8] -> 20.1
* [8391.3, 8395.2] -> 19.57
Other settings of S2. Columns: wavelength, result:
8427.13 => 19.65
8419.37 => 19.88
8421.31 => 19.85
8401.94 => 20.1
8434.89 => 19.04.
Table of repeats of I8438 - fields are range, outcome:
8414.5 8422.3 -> 19.85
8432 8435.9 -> 19.04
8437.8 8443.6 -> 18.9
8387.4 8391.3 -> 19.14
